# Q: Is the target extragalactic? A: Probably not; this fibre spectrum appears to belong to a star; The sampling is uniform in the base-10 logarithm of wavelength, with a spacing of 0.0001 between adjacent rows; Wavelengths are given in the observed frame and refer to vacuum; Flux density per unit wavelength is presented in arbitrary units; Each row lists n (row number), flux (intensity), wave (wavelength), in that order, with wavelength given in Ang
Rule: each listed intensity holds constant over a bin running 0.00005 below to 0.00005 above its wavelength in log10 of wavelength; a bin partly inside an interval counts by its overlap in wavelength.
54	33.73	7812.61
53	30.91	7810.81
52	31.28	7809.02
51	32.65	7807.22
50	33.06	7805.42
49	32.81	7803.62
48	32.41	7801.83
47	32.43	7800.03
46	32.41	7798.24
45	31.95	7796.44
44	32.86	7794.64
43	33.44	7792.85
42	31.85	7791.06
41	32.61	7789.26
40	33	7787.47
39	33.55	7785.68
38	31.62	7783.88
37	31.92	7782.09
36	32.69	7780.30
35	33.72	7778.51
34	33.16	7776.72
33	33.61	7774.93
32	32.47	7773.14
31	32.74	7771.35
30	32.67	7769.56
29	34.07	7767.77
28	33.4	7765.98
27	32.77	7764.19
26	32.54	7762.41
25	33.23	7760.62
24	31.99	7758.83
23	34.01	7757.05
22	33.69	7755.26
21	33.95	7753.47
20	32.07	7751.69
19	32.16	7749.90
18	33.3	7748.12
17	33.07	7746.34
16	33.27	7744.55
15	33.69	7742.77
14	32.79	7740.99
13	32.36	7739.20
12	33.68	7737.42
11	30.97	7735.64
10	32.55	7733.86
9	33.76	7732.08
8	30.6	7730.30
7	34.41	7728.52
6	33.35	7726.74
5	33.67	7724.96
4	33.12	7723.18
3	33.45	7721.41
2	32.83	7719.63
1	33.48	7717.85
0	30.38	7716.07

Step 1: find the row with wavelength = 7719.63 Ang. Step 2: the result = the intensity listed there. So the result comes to 32.83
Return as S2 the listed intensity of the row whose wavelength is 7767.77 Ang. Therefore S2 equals 34.07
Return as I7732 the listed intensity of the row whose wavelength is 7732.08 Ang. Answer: 33.76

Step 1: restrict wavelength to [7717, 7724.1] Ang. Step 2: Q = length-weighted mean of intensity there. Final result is 33.2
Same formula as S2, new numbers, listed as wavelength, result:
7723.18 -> 33.12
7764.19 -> 32.77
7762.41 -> 32.54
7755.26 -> 33.69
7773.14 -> 32.47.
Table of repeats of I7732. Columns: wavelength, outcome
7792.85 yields 33.44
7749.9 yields 32.16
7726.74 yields 33.35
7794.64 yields 32.86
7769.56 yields 32.67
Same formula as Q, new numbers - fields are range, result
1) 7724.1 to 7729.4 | 33.8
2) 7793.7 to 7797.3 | 32.4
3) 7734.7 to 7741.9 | 32.5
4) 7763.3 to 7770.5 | 33.2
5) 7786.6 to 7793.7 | 32.7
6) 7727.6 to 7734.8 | 32.8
